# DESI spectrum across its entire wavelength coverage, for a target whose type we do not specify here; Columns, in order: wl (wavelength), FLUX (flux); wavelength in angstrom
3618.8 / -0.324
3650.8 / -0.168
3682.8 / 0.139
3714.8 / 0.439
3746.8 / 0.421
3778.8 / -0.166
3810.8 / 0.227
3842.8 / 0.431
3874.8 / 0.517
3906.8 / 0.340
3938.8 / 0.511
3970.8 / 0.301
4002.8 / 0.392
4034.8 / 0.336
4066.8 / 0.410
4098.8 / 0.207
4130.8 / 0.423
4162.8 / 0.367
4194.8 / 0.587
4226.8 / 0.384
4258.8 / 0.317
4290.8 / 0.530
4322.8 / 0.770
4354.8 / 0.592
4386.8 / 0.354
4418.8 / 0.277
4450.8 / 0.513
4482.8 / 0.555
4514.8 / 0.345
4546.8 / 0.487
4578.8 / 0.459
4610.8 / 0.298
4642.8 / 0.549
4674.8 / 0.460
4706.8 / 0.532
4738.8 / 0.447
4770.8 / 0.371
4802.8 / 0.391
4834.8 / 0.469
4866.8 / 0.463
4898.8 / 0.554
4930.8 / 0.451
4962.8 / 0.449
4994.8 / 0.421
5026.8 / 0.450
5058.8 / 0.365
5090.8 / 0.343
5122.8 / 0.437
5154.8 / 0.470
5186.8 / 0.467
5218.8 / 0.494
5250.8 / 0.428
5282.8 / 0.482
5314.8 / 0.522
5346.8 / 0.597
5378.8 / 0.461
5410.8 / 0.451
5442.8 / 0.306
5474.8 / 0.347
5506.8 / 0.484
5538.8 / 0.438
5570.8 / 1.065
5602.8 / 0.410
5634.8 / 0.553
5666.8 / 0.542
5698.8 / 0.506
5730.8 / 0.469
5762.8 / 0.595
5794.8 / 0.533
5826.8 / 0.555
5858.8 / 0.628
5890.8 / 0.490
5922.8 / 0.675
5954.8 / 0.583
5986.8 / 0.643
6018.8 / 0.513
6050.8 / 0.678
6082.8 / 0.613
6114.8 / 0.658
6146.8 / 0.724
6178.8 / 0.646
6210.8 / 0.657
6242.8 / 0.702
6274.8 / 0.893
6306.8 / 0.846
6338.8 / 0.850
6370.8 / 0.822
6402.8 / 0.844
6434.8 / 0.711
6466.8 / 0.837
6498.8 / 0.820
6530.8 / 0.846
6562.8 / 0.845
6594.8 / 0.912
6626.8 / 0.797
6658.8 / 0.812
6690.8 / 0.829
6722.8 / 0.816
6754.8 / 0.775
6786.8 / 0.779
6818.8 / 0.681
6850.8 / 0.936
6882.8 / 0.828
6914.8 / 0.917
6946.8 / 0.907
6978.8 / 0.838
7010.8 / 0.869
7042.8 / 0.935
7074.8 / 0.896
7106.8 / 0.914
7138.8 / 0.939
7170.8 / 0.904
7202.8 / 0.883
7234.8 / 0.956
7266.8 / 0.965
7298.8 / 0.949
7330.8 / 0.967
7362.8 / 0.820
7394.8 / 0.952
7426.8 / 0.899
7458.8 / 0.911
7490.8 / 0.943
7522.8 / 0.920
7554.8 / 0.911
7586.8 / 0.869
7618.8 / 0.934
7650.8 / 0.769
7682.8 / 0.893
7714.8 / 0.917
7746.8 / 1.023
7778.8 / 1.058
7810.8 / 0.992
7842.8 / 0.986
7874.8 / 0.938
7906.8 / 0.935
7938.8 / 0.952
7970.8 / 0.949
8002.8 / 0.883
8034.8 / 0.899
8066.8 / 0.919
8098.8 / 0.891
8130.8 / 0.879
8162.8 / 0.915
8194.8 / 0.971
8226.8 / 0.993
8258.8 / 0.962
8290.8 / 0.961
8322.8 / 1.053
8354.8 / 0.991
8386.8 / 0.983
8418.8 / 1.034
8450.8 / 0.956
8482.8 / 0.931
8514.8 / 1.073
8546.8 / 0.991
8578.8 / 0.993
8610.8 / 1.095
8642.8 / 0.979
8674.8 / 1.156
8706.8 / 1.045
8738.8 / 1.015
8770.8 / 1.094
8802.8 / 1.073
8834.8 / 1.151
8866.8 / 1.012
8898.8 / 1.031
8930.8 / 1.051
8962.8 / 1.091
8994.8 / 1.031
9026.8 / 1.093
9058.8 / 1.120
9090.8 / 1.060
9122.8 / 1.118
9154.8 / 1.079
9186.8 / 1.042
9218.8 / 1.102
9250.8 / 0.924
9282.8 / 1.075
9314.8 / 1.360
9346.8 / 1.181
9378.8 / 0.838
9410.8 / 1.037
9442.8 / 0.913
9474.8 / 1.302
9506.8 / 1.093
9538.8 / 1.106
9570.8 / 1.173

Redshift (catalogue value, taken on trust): 0.568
